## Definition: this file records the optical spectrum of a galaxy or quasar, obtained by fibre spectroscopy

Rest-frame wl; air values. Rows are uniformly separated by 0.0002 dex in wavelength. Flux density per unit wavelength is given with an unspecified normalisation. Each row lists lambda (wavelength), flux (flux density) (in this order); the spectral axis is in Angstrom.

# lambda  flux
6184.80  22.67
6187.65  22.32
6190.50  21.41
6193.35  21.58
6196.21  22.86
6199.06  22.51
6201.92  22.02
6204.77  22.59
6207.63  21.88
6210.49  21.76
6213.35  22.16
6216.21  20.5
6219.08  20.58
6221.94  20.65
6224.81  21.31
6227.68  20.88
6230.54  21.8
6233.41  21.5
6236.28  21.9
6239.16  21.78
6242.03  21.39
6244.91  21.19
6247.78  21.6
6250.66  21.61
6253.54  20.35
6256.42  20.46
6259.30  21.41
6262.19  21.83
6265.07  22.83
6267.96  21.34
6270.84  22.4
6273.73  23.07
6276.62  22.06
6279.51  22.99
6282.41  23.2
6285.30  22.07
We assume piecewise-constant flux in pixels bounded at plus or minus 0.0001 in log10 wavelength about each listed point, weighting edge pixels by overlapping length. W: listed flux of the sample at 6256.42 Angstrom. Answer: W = 20.46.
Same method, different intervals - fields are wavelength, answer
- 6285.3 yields 22.07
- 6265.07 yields 22.83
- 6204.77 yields 22.59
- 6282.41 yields 23.2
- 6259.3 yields 21.41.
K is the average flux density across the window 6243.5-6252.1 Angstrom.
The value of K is 21.5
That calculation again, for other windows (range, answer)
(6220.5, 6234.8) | 21.2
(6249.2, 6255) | 21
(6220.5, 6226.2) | 21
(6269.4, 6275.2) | 22.7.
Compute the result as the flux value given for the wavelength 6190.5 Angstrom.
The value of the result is 21.41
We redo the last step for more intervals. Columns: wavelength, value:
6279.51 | 22.99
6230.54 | 21.8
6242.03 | 21.39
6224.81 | 21.31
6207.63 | 21.88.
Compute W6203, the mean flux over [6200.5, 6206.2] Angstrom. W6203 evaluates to 22.3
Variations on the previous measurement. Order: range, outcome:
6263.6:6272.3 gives 22.2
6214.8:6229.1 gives 20.8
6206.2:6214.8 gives 21.9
